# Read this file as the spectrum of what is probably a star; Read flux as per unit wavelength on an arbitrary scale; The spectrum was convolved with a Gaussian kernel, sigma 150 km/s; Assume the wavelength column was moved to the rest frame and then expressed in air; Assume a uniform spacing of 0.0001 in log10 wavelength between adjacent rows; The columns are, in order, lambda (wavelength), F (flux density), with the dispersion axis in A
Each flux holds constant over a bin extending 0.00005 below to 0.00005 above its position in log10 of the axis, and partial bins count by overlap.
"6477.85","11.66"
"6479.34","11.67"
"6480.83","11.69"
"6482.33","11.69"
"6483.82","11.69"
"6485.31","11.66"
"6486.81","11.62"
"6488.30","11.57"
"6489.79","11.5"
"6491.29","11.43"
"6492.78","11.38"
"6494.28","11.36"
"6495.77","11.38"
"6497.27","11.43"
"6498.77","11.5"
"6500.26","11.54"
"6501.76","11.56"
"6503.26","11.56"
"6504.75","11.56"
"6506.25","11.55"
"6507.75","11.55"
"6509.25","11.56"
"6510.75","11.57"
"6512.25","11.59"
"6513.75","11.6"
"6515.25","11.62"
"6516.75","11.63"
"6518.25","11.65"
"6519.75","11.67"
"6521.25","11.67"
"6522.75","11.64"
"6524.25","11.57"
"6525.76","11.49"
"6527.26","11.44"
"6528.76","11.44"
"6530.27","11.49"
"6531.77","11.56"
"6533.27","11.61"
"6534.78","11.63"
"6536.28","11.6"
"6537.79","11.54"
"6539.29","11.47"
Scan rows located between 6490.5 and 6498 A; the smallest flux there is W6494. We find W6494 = 11.36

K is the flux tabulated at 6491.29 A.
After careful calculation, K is 11.43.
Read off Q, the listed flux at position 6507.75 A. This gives 11.55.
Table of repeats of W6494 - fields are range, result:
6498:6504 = 11.5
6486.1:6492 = 11.43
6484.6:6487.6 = 11.62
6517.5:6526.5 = 11.49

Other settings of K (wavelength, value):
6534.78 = 11.63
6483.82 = 11.69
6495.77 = 11.38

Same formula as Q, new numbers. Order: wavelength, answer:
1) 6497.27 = 11.43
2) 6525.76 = 11.49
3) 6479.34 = 11.67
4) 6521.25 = 11.67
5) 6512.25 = 11.59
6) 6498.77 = 11.5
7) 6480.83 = 11.69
